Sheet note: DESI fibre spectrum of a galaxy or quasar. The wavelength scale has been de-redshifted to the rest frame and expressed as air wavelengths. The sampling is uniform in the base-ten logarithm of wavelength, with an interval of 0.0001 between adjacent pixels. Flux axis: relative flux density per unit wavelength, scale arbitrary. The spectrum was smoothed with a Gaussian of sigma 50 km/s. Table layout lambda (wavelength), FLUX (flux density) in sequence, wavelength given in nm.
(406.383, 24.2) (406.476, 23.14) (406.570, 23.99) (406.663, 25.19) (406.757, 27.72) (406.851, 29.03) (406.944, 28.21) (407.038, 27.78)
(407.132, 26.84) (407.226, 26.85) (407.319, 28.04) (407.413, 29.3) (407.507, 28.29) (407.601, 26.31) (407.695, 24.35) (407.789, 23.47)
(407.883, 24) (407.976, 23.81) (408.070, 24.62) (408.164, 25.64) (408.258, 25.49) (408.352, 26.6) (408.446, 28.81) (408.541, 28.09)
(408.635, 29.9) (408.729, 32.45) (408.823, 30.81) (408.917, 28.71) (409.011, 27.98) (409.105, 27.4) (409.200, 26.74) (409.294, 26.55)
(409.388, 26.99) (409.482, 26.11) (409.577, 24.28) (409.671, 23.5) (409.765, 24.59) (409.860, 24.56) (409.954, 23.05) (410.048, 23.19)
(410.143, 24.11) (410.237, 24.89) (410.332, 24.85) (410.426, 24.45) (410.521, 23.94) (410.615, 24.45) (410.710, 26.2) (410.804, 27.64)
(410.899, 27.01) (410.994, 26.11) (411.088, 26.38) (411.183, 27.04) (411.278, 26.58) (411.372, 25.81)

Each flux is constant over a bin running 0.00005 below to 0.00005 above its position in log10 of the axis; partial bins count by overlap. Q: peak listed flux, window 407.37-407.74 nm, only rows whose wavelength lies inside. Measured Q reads 29.3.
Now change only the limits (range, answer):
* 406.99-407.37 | 28.04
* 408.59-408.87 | 32.45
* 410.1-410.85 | 27.64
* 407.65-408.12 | 24.62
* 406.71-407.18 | 29.03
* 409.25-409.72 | 26.99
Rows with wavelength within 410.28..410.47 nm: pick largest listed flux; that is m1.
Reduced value 24.85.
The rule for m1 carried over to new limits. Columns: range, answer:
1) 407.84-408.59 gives 28.81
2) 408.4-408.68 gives 29.9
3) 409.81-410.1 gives 24.56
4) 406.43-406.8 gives 27.72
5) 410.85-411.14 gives 27.01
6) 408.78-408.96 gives 30.81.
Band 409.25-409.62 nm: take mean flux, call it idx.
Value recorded 26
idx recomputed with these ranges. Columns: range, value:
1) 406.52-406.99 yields 26.8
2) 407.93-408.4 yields 25.2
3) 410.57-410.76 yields 25.4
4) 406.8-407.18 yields 27.9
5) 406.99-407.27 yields 27.1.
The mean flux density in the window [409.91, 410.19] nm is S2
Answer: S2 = 23.5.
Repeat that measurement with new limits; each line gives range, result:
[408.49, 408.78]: 30.1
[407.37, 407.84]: 26.3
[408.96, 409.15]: 27.8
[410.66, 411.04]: 26.7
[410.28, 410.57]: 24.4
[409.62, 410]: 24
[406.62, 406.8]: 26.4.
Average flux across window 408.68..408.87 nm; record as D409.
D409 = 31.7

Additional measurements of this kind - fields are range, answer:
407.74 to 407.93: 23.8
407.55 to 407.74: 25.4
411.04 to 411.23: 26.7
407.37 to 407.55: 28.8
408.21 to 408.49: 26.9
